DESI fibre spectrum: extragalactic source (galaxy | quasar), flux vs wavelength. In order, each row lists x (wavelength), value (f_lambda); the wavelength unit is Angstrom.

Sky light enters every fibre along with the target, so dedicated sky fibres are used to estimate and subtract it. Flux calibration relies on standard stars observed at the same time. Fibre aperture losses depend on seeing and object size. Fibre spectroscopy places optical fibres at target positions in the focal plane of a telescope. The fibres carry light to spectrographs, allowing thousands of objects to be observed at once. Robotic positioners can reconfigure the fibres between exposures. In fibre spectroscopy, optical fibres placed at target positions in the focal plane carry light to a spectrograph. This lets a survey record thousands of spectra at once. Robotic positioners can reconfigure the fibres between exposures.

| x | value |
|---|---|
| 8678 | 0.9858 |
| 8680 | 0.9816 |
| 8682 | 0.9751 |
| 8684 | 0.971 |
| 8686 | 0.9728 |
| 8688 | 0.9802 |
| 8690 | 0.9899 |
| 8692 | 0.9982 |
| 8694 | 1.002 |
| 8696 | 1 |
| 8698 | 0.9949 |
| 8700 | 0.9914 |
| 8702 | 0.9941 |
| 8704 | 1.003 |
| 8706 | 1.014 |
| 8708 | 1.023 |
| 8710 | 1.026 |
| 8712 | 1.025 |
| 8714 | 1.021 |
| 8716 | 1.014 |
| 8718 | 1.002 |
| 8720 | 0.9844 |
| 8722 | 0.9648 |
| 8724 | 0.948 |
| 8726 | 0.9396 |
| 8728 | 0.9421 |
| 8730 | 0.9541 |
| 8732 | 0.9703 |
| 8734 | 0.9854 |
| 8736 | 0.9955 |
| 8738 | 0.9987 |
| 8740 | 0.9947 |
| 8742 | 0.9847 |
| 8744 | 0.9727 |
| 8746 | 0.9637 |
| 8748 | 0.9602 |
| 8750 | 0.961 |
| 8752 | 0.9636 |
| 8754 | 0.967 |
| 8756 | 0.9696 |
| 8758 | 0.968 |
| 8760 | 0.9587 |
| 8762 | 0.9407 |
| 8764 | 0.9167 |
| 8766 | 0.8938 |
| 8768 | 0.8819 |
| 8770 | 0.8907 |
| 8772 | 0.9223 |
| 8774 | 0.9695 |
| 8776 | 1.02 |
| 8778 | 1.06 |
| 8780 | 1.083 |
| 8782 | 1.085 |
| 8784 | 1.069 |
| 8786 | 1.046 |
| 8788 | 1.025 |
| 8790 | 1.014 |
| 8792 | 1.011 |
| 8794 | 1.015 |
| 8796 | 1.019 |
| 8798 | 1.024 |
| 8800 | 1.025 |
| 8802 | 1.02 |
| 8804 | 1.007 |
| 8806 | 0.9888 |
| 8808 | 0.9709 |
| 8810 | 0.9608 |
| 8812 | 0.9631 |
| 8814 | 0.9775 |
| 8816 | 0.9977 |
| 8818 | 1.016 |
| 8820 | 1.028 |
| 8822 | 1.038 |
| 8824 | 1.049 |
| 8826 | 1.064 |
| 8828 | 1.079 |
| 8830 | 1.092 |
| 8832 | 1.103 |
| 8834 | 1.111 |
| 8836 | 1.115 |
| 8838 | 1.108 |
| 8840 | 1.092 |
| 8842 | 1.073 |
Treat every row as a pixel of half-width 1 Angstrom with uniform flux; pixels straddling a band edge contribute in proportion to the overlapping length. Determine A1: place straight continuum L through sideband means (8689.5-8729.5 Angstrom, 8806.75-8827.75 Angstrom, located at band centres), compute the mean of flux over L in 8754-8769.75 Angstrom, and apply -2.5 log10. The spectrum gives 0.076 mag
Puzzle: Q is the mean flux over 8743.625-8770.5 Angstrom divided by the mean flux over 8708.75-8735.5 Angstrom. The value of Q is 1.0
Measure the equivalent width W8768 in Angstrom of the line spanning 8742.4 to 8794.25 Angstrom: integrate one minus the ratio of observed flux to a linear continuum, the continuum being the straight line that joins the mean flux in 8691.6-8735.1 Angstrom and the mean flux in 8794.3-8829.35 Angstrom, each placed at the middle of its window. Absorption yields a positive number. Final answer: 1.2 Angstrom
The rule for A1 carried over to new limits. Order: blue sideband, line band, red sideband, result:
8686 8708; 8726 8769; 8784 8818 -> 0.05 mag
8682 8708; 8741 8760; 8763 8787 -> 0.02 mag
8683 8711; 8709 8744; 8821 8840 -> 0.03 mag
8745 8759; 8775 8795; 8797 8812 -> -0.06 mag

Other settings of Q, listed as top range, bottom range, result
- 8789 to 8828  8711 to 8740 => 1.03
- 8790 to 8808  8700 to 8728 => 1.02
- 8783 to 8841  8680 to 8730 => 1.05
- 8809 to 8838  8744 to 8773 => 1.11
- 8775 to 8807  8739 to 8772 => 1.09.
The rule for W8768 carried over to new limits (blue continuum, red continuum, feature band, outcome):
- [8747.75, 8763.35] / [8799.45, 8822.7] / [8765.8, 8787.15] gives -0.5 Angstrom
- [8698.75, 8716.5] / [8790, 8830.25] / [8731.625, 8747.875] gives 0.5 Angstrom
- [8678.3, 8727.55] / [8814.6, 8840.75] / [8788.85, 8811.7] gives 1.0 Angstrom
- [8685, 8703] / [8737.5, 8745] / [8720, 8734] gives 0.4 Angstrom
